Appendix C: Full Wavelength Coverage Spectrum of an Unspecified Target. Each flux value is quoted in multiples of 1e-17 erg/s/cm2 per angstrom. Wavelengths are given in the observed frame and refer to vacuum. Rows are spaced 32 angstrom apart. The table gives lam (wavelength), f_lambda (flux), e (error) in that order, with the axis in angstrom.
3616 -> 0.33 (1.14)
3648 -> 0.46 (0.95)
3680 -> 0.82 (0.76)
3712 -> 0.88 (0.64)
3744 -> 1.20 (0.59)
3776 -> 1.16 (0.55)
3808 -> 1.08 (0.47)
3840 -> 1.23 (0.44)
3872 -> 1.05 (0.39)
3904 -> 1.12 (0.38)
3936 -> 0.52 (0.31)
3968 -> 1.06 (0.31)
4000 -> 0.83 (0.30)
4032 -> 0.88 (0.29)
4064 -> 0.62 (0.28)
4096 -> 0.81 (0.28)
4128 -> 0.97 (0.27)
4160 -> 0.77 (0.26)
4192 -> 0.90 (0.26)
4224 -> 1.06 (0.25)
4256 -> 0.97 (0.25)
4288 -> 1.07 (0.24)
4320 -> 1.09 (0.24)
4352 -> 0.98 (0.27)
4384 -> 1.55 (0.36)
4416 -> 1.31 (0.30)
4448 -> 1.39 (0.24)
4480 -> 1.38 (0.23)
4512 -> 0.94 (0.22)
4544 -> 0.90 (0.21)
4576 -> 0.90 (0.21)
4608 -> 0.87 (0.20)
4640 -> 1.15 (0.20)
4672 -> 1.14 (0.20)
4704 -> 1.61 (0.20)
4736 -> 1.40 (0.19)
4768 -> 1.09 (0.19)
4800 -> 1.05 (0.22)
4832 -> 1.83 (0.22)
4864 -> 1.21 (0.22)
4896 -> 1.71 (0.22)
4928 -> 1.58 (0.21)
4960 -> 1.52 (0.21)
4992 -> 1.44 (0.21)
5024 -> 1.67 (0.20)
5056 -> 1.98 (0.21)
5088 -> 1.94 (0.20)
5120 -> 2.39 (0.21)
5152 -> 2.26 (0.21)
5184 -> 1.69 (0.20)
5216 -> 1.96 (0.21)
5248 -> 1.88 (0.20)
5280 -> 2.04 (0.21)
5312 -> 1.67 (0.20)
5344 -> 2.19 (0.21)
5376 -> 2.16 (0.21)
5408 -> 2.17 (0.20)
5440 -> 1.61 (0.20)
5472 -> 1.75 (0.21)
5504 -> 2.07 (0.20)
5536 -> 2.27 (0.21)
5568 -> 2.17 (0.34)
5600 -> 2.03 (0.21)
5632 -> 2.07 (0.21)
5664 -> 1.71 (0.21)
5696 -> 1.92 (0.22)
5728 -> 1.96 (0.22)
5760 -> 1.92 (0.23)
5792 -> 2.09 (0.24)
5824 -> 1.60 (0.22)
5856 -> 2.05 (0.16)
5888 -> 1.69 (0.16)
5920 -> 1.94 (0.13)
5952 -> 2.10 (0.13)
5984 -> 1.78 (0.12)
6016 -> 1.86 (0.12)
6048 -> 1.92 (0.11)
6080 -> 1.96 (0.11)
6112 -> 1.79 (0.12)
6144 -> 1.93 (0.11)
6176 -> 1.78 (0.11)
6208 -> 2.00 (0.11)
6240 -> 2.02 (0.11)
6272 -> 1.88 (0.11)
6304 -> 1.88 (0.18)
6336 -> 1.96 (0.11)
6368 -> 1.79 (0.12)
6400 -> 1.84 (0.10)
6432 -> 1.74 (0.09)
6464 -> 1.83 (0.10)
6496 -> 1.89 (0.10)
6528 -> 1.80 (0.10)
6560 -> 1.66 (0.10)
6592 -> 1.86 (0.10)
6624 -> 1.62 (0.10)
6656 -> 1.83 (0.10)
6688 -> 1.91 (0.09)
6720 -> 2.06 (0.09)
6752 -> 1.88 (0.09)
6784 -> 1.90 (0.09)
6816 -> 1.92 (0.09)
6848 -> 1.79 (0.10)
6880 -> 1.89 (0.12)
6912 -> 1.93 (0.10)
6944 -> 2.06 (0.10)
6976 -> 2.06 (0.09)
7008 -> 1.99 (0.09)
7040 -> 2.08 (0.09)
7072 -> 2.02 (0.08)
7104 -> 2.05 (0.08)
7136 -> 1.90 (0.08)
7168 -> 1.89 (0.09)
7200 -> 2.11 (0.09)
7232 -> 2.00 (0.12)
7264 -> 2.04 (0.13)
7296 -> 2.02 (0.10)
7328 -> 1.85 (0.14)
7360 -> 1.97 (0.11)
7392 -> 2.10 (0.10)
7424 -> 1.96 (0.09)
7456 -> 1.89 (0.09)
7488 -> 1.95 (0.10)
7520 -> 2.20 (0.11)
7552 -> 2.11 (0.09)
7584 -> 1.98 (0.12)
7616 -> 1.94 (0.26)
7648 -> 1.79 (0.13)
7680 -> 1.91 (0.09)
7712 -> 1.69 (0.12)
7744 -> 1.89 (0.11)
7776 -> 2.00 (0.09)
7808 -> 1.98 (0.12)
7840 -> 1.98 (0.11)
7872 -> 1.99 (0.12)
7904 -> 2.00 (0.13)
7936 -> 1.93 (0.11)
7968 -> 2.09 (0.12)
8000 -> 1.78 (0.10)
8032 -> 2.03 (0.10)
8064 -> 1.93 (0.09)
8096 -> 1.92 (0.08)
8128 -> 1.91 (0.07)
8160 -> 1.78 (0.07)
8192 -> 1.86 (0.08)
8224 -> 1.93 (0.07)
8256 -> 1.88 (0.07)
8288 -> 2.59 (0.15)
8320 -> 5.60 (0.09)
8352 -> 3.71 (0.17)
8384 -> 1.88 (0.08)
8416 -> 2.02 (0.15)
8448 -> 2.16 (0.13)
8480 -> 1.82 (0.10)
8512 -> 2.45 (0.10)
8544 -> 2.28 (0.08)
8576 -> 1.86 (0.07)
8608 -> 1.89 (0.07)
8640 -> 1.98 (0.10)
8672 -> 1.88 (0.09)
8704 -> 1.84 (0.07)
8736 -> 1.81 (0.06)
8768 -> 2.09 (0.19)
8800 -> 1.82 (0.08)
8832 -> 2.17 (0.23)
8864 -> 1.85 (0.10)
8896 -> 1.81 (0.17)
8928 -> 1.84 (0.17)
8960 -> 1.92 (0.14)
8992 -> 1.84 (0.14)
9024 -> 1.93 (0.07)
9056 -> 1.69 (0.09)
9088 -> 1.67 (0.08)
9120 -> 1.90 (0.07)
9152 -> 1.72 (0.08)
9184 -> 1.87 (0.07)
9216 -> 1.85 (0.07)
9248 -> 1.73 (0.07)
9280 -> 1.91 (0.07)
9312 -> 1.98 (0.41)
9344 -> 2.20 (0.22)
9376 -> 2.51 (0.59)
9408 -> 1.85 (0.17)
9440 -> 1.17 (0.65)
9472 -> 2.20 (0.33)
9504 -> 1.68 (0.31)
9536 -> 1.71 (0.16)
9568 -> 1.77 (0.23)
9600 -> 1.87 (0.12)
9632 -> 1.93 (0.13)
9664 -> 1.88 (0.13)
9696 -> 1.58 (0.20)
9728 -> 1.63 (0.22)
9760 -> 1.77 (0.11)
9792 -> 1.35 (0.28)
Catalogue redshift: 0.267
